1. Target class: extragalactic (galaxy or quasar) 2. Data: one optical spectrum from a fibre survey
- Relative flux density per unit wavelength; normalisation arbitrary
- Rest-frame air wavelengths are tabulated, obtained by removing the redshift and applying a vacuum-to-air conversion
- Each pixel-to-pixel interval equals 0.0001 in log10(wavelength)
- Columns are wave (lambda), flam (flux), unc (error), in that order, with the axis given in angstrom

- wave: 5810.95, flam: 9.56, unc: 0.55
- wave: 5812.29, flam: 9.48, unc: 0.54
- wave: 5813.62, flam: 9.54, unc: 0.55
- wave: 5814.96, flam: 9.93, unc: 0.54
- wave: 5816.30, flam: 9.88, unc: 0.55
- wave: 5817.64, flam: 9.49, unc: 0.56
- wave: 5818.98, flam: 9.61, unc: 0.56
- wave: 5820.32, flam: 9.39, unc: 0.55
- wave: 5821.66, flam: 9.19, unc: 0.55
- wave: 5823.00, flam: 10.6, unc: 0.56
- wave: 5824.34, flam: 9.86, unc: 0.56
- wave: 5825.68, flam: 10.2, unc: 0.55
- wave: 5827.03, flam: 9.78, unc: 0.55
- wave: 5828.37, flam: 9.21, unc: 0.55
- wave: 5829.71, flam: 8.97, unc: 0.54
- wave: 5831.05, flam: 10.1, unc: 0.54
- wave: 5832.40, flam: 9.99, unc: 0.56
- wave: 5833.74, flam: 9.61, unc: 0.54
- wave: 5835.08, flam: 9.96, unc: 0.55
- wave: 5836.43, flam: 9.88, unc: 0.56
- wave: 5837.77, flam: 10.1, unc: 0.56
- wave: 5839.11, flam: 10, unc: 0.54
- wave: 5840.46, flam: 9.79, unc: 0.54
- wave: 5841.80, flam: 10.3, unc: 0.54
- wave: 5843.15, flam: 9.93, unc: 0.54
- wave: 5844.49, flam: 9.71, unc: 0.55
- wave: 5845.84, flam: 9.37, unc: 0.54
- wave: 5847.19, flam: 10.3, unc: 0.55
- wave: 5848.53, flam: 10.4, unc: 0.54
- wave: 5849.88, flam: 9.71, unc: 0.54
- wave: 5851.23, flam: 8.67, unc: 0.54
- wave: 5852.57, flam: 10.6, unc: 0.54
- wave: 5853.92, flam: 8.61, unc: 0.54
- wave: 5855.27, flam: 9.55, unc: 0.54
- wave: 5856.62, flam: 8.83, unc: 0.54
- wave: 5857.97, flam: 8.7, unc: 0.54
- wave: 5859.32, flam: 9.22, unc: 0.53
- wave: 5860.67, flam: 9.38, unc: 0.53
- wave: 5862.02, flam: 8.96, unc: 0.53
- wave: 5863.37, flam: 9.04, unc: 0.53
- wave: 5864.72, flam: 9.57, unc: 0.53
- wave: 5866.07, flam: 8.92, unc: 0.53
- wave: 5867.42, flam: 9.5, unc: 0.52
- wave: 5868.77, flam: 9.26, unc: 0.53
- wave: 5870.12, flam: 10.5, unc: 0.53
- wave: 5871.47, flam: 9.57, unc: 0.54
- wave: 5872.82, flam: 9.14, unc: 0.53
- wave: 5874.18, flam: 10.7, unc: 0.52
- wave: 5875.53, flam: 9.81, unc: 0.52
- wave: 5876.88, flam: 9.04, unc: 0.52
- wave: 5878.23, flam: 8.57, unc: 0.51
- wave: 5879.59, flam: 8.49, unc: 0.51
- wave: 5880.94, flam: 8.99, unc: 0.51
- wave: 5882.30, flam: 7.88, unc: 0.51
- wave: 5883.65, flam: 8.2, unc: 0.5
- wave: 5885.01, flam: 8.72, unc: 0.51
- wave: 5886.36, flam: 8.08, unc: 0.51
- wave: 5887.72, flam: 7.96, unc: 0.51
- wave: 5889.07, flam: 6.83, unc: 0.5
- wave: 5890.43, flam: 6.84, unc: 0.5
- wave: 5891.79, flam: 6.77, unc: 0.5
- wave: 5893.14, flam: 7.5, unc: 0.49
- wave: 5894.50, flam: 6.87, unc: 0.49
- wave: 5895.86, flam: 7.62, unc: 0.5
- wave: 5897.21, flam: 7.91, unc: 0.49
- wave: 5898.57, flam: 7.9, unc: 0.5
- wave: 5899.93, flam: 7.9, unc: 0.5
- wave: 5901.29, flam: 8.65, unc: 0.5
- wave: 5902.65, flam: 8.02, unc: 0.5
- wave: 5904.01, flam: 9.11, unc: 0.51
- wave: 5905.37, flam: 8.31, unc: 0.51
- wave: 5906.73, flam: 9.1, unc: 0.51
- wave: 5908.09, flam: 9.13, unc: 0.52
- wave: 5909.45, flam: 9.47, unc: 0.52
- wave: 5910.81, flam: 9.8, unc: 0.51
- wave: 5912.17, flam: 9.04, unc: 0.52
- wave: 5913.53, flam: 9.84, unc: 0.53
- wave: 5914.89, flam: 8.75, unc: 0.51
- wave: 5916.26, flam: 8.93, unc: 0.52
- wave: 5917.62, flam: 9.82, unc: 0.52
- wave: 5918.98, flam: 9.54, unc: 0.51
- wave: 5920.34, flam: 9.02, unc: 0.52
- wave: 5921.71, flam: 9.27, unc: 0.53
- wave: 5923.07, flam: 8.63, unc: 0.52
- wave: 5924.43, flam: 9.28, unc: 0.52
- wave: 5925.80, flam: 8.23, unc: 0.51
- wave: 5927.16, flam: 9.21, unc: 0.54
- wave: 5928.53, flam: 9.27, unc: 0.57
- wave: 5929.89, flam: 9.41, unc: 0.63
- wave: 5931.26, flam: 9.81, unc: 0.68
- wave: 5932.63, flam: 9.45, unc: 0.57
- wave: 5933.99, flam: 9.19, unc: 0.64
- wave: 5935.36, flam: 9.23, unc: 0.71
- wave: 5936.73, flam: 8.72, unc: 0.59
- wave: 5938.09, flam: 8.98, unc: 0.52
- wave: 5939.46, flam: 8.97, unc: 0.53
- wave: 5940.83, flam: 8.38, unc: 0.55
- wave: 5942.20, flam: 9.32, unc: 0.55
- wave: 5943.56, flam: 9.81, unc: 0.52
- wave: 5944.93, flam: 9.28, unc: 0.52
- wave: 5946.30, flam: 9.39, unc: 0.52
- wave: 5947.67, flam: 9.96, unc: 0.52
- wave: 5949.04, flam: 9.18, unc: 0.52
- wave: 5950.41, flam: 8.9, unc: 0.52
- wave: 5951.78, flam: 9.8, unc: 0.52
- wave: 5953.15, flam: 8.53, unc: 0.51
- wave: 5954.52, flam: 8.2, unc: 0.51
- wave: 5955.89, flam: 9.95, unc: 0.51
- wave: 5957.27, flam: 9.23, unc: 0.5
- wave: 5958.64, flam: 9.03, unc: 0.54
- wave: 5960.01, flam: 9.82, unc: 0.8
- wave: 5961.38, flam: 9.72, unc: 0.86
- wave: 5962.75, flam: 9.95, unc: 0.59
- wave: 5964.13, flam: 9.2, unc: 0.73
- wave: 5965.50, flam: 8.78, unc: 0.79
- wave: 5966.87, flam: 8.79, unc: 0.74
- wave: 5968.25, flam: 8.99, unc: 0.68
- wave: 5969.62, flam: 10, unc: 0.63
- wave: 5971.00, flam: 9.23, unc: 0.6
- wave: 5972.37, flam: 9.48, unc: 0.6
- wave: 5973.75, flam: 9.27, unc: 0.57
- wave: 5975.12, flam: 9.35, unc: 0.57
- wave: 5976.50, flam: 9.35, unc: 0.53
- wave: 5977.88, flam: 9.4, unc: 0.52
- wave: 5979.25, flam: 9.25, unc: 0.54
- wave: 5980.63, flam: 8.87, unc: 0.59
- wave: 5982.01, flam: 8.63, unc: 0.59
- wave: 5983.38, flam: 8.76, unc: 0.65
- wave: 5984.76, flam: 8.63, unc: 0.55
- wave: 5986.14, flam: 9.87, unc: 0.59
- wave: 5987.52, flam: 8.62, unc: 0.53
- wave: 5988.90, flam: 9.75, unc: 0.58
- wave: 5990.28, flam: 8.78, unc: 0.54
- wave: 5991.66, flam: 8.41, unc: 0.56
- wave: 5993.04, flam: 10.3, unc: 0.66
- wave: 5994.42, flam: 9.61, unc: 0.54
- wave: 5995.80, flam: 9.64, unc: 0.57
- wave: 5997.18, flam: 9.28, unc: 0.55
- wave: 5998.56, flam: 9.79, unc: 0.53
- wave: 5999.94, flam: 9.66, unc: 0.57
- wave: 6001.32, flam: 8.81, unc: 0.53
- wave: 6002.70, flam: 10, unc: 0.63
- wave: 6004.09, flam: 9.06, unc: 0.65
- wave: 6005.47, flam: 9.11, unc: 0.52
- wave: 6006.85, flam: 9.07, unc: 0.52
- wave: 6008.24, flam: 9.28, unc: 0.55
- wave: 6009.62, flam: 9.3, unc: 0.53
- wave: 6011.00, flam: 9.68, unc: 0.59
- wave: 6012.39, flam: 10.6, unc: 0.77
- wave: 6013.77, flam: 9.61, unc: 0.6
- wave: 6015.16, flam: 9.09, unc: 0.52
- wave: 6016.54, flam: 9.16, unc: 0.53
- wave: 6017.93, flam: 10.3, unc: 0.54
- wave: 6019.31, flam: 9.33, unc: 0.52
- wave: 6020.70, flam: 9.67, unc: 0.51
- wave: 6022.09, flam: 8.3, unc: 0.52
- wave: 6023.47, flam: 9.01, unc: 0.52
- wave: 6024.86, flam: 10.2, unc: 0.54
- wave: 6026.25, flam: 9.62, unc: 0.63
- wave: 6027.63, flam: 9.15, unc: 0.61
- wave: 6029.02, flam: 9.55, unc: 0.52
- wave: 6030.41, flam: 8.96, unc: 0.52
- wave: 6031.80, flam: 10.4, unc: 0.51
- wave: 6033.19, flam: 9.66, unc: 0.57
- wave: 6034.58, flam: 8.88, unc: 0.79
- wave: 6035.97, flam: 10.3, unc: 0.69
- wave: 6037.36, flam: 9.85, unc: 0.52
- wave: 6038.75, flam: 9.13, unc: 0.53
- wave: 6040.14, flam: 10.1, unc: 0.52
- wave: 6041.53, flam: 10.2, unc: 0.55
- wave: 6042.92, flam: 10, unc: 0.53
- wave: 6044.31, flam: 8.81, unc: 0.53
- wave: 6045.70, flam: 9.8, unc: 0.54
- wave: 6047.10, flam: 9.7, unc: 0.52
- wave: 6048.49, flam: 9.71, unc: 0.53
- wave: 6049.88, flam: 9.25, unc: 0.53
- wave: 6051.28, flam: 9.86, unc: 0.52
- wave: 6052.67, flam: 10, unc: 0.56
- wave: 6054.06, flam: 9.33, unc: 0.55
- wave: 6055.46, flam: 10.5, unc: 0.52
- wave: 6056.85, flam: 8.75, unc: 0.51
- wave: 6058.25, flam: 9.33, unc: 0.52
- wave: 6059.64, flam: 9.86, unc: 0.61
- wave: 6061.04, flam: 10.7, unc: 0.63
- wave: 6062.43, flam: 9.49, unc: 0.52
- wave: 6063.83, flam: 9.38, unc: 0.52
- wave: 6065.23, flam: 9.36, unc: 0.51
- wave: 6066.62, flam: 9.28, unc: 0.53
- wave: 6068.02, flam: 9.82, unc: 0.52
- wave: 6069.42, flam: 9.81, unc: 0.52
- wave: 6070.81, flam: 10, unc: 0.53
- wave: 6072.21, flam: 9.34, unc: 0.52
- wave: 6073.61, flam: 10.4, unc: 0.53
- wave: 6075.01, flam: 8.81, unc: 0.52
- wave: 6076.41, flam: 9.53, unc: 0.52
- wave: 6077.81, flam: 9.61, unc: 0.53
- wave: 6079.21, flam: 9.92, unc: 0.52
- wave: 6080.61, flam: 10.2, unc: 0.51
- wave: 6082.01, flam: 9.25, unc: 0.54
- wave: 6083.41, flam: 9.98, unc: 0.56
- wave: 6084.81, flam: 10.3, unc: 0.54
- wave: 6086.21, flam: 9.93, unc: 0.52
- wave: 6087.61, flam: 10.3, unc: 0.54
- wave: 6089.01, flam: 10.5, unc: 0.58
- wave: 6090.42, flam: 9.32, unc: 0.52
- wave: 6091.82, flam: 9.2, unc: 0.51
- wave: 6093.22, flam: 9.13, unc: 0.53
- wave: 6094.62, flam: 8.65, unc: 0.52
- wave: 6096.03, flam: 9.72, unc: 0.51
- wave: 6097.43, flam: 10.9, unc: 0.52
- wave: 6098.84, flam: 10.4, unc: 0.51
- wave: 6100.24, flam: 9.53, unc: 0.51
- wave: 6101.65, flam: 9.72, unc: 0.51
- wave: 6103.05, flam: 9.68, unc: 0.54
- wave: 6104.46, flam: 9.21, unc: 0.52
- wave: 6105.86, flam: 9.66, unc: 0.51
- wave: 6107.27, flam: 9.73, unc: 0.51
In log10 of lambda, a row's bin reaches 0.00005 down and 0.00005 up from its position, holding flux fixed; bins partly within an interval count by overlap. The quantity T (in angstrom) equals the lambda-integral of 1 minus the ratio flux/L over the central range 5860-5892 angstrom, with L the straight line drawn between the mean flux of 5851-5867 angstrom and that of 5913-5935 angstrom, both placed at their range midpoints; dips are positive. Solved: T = 1.36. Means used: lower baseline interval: 9.19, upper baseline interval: 9.22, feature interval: 8.81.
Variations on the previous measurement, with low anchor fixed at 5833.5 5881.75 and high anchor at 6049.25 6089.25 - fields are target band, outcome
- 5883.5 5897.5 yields 2.95 angstrom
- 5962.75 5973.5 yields 0.42 angstrom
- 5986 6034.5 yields 1.23 angstrom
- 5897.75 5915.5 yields 1.35 angstrom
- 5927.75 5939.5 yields 0.44 angstrom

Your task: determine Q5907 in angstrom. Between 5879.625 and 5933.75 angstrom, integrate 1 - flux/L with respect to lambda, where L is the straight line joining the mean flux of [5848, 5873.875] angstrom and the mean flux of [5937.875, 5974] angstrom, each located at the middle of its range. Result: 4.2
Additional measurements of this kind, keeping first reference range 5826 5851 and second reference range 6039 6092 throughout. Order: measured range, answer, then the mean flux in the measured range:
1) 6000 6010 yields 0.51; 9.26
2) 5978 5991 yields 0.97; 9.03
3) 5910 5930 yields 1.20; 9.2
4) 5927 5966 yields 2.03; 9.27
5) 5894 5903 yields 1.79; 7.85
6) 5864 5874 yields 0.26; 9.55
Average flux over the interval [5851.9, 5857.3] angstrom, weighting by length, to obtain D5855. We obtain 9.39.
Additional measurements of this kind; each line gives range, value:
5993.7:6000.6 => 9.6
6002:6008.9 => 9.29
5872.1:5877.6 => 9.67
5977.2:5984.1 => 8.99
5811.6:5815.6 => 9.66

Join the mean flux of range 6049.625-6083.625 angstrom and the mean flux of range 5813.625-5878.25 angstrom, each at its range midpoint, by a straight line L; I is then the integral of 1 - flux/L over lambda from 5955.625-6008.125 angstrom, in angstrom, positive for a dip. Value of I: 1.9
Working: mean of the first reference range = 9.62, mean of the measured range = 9.29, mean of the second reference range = 9.67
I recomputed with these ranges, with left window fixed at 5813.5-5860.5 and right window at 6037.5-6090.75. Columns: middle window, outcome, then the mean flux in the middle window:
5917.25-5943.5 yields 1.5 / 9.15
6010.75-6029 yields 0.4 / 9.51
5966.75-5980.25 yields 0.5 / 9.32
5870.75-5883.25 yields 0.7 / 9.12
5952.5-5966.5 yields 0.7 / 9.23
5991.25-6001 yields 0.2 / 9.54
